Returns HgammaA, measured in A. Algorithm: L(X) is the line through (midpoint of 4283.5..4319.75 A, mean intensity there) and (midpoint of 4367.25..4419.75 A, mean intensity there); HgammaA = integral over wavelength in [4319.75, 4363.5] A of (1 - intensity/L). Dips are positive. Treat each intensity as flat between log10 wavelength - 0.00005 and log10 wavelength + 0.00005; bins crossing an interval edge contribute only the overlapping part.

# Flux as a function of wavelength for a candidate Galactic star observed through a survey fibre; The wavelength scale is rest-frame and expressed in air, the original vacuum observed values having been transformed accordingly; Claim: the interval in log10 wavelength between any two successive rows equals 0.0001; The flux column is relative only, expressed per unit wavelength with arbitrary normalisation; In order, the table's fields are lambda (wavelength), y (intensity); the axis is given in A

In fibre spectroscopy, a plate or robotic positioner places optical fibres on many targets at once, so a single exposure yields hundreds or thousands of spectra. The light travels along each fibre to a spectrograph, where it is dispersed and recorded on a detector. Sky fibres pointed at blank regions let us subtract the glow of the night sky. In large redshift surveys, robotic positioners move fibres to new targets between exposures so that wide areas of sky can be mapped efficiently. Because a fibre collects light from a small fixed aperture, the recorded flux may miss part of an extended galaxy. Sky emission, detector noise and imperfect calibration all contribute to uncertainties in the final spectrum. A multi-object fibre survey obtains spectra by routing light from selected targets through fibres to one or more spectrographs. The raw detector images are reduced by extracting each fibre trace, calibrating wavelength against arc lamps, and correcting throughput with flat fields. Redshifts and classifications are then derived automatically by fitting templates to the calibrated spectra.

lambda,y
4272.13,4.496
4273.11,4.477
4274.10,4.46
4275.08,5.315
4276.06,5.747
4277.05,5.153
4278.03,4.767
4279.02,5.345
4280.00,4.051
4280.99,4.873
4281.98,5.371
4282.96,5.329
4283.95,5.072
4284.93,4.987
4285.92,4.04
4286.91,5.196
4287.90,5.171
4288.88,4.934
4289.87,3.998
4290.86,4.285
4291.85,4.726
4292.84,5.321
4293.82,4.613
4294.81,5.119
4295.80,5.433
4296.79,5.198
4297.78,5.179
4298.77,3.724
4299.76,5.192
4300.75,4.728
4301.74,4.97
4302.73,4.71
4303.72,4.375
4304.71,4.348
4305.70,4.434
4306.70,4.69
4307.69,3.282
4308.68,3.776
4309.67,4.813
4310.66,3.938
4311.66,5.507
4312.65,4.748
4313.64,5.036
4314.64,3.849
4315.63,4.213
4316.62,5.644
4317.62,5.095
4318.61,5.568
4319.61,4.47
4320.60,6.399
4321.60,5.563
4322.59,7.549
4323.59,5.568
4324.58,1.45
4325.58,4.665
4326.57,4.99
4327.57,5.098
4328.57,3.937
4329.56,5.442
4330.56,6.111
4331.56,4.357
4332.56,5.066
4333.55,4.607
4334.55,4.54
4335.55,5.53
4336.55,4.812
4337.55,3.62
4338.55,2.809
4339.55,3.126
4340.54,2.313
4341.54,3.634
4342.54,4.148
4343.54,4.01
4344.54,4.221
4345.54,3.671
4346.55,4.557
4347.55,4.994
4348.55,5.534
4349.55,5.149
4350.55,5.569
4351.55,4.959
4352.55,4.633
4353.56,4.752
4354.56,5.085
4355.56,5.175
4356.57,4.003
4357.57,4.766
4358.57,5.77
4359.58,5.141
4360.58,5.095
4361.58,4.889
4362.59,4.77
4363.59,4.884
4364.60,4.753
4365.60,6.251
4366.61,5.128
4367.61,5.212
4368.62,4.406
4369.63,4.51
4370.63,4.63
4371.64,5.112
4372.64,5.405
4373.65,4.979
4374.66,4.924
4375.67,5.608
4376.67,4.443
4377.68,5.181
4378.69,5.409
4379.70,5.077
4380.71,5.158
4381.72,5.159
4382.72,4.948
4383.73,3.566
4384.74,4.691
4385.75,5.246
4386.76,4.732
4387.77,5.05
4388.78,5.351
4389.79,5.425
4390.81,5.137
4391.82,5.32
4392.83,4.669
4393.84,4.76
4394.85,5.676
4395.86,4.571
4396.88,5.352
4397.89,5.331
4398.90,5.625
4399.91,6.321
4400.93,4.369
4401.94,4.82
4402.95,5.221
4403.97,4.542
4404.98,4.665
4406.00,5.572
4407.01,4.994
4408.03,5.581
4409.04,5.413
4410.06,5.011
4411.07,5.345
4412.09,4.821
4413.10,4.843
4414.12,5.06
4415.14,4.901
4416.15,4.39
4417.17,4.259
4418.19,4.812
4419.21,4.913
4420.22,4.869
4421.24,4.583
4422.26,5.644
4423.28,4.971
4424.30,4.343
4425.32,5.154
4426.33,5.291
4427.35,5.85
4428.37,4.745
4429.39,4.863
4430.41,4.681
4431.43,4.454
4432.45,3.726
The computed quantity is 1.3 A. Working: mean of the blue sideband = 4.71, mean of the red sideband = 5.01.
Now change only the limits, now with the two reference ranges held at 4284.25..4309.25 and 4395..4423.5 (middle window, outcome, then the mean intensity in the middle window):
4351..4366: -0.37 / 4.99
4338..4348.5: 2.17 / 3.82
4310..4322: -0.68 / 4.99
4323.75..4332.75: 0.34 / 4.59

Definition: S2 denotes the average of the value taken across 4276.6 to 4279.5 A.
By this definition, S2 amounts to 5.09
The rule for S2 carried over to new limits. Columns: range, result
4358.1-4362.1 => 5.21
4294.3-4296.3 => 5.26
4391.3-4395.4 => 5.11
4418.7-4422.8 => 5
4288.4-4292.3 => 4.47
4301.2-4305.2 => 4.61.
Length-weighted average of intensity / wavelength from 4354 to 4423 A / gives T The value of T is 5.02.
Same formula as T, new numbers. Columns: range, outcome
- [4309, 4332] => 4.95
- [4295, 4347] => 4.59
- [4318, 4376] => 4.79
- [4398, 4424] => 5.02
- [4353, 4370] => 4.98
